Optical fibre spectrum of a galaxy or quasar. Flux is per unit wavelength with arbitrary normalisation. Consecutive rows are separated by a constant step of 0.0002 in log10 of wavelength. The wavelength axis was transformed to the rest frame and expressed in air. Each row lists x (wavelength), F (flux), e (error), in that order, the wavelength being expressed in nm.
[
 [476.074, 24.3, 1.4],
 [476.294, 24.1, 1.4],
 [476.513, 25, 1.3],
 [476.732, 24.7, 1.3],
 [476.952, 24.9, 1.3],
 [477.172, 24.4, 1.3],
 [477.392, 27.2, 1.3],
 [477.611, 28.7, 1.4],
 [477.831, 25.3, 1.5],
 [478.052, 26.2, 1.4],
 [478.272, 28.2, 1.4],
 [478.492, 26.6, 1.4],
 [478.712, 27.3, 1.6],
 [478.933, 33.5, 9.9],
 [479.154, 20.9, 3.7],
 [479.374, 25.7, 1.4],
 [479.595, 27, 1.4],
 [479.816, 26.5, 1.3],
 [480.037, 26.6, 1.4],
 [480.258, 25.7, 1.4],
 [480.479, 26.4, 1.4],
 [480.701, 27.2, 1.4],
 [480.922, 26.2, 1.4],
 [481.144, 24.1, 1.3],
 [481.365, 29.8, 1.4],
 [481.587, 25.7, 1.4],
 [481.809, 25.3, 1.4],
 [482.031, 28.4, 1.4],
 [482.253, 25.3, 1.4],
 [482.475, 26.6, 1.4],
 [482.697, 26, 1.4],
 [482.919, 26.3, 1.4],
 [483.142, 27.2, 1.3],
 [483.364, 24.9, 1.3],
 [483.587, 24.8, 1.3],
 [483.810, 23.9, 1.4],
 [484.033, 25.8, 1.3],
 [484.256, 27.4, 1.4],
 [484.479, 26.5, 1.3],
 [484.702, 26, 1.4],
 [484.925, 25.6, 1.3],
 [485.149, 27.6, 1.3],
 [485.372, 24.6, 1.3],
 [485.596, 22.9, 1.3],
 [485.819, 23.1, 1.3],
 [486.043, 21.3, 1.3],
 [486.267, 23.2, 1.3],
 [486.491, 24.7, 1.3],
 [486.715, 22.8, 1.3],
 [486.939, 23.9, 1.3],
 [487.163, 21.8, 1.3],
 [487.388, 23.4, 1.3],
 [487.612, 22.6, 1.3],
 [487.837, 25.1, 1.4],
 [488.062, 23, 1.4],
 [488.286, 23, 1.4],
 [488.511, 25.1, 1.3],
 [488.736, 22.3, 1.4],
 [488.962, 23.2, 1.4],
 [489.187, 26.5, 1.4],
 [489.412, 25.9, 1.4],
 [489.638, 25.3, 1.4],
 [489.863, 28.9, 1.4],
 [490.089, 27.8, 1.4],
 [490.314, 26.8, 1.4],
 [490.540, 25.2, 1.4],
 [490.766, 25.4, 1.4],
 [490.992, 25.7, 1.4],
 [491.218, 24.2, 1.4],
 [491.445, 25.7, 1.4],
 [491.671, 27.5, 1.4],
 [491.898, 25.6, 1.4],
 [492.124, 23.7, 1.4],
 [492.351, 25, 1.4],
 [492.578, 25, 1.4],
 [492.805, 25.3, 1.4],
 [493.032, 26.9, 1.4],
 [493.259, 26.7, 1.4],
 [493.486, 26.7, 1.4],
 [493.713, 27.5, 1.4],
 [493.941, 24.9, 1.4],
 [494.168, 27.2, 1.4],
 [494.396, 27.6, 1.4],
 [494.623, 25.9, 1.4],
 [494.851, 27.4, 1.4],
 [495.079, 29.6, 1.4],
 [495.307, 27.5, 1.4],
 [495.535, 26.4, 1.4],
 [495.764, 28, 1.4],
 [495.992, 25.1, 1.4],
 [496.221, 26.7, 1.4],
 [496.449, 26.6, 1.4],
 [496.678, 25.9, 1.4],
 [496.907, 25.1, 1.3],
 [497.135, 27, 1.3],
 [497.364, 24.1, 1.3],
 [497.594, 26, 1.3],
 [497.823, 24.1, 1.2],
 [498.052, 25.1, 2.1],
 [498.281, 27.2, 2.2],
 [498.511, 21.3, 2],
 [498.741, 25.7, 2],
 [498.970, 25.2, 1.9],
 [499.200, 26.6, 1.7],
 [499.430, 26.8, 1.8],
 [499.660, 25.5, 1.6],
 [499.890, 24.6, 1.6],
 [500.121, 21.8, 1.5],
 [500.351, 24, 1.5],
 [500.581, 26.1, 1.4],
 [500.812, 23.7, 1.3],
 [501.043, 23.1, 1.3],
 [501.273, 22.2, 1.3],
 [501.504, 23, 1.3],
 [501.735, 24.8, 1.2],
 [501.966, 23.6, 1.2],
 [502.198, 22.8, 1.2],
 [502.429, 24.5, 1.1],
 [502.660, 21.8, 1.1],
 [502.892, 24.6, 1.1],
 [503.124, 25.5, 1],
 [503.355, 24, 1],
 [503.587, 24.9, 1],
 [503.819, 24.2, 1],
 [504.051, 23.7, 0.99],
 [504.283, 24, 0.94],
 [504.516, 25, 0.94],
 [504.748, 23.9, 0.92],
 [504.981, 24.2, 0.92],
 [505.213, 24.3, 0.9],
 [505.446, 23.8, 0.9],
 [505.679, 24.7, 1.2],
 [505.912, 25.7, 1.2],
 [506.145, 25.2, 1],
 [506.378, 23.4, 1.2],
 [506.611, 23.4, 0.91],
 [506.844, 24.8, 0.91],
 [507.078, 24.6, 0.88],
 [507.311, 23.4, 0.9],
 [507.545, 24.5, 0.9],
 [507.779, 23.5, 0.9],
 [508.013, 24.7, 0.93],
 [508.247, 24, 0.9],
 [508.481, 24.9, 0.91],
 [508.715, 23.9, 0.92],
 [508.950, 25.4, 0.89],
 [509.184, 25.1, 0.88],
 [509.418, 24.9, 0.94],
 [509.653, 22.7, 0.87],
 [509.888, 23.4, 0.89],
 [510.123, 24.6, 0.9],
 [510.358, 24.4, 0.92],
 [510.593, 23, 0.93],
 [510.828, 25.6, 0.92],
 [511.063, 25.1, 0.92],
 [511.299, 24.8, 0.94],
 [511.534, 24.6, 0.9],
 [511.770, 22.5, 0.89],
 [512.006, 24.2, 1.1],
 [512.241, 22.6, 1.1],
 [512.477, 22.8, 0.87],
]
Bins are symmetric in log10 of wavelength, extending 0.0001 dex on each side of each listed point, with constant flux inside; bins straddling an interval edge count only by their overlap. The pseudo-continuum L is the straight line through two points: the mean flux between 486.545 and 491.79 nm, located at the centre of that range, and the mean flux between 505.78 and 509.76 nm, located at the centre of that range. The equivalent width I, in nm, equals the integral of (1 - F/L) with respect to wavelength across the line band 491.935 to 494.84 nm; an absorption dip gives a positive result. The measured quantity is -0.16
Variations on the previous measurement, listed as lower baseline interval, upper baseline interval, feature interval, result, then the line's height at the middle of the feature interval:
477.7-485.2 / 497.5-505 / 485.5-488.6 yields 0.30 nm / 25.8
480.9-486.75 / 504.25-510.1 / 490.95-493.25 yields -0.04 nm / 25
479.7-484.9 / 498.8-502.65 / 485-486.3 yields 0.10 nm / 25.8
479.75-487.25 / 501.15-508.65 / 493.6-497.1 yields -0.29 nm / 24.7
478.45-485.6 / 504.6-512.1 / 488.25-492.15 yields 0.02 nm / 25.6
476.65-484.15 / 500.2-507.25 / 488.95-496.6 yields -0.36 nm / 25.1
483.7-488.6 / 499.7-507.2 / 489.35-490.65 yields -0.13 nm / 24.2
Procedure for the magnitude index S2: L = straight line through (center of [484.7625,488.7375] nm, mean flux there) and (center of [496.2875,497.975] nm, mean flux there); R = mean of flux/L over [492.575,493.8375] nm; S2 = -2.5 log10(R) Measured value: -0.07 mag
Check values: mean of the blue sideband 23.7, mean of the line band 26.5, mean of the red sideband 25.6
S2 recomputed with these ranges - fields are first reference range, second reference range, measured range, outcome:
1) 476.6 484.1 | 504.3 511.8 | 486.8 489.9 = 0.07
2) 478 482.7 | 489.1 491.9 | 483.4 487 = 0.08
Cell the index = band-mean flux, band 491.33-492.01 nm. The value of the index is 26.2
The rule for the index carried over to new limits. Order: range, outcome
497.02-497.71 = 25.7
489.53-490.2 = 27.4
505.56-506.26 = 25.2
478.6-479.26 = 27.3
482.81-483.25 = 26.7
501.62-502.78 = 23.5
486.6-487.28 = 22.8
